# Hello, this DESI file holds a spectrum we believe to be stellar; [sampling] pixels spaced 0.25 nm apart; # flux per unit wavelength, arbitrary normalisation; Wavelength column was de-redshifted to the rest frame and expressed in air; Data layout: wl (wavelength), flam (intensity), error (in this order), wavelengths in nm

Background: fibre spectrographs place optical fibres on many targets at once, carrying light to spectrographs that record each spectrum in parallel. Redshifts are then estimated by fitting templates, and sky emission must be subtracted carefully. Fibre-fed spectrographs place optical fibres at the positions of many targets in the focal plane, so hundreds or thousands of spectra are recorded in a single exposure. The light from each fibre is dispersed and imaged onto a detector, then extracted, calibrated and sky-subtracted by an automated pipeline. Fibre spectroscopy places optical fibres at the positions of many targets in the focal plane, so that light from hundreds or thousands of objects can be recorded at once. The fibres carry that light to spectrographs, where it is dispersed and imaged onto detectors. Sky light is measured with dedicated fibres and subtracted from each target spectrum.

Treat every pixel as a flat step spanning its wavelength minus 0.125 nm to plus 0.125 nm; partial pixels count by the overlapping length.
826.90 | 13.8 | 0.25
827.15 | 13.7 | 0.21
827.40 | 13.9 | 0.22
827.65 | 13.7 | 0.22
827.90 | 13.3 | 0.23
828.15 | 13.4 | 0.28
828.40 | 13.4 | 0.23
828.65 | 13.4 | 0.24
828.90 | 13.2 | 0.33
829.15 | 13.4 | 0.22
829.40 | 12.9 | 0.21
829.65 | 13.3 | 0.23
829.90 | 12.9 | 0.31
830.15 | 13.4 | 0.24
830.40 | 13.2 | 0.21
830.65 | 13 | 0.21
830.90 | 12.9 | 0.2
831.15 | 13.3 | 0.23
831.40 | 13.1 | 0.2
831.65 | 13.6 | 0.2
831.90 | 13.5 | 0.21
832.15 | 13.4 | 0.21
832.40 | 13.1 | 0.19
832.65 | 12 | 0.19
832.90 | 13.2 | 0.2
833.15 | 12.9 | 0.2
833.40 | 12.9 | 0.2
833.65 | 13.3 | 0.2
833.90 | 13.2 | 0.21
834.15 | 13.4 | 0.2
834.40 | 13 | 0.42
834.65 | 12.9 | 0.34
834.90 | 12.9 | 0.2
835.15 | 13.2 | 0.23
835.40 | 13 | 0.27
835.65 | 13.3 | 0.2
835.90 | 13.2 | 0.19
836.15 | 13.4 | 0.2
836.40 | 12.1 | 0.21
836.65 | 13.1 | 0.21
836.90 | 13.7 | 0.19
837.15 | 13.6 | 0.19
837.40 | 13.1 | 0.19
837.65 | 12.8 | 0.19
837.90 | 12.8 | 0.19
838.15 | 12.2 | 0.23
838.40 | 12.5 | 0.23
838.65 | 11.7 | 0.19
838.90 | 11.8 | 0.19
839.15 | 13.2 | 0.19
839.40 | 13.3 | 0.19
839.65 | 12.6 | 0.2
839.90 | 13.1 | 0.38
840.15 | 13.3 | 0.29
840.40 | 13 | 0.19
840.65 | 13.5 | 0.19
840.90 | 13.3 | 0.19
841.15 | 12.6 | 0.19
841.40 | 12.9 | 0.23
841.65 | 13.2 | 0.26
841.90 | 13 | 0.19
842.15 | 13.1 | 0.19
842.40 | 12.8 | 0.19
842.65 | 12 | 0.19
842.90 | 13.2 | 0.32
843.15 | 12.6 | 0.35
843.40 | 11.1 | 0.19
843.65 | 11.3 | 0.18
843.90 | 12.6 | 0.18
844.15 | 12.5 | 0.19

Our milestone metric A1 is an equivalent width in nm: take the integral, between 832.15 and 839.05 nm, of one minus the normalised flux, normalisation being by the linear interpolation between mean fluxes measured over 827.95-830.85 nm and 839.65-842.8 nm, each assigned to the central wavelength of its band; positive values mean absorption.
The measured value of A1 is 0.095 nm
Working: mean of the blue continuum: 13.2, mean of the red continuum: 13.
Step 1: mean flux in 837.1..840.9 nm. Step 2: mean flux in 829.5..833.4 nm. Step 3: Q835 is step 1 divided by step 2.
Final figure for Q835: 1.0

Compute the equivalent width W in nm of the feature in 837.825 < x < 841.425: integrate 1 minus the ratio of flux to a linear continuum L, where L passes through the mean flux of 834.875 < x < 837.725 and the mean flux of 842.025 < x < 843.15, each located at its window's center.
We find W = 0.04 nm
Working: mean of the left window 13.1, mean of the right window 12.8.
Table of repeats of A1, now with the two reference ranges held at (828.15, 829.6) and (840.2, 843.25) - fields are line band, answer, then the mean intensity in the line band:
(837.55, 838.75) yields 0.06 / 12.4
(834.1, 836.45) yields 0.01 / 13.1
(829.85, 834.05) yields 0.02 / 13.1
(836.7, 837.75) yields -0.02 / 13.3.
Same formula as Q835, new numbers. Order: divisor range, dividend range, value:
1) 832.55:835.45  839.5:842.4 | 1.00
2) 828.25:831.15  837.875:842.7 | 0.97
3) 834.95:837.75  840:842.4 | 1.00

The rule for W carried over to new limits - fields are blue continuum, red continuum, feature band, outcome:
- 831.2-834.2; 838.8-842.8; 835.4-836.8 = 0.00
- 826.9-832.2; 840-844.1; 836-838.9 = 0.04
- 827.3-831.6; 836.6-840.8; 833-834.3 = 0.00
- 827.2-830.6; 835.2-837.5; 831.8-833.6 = 0.03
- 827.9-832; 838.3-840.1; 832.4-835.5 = 0.00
